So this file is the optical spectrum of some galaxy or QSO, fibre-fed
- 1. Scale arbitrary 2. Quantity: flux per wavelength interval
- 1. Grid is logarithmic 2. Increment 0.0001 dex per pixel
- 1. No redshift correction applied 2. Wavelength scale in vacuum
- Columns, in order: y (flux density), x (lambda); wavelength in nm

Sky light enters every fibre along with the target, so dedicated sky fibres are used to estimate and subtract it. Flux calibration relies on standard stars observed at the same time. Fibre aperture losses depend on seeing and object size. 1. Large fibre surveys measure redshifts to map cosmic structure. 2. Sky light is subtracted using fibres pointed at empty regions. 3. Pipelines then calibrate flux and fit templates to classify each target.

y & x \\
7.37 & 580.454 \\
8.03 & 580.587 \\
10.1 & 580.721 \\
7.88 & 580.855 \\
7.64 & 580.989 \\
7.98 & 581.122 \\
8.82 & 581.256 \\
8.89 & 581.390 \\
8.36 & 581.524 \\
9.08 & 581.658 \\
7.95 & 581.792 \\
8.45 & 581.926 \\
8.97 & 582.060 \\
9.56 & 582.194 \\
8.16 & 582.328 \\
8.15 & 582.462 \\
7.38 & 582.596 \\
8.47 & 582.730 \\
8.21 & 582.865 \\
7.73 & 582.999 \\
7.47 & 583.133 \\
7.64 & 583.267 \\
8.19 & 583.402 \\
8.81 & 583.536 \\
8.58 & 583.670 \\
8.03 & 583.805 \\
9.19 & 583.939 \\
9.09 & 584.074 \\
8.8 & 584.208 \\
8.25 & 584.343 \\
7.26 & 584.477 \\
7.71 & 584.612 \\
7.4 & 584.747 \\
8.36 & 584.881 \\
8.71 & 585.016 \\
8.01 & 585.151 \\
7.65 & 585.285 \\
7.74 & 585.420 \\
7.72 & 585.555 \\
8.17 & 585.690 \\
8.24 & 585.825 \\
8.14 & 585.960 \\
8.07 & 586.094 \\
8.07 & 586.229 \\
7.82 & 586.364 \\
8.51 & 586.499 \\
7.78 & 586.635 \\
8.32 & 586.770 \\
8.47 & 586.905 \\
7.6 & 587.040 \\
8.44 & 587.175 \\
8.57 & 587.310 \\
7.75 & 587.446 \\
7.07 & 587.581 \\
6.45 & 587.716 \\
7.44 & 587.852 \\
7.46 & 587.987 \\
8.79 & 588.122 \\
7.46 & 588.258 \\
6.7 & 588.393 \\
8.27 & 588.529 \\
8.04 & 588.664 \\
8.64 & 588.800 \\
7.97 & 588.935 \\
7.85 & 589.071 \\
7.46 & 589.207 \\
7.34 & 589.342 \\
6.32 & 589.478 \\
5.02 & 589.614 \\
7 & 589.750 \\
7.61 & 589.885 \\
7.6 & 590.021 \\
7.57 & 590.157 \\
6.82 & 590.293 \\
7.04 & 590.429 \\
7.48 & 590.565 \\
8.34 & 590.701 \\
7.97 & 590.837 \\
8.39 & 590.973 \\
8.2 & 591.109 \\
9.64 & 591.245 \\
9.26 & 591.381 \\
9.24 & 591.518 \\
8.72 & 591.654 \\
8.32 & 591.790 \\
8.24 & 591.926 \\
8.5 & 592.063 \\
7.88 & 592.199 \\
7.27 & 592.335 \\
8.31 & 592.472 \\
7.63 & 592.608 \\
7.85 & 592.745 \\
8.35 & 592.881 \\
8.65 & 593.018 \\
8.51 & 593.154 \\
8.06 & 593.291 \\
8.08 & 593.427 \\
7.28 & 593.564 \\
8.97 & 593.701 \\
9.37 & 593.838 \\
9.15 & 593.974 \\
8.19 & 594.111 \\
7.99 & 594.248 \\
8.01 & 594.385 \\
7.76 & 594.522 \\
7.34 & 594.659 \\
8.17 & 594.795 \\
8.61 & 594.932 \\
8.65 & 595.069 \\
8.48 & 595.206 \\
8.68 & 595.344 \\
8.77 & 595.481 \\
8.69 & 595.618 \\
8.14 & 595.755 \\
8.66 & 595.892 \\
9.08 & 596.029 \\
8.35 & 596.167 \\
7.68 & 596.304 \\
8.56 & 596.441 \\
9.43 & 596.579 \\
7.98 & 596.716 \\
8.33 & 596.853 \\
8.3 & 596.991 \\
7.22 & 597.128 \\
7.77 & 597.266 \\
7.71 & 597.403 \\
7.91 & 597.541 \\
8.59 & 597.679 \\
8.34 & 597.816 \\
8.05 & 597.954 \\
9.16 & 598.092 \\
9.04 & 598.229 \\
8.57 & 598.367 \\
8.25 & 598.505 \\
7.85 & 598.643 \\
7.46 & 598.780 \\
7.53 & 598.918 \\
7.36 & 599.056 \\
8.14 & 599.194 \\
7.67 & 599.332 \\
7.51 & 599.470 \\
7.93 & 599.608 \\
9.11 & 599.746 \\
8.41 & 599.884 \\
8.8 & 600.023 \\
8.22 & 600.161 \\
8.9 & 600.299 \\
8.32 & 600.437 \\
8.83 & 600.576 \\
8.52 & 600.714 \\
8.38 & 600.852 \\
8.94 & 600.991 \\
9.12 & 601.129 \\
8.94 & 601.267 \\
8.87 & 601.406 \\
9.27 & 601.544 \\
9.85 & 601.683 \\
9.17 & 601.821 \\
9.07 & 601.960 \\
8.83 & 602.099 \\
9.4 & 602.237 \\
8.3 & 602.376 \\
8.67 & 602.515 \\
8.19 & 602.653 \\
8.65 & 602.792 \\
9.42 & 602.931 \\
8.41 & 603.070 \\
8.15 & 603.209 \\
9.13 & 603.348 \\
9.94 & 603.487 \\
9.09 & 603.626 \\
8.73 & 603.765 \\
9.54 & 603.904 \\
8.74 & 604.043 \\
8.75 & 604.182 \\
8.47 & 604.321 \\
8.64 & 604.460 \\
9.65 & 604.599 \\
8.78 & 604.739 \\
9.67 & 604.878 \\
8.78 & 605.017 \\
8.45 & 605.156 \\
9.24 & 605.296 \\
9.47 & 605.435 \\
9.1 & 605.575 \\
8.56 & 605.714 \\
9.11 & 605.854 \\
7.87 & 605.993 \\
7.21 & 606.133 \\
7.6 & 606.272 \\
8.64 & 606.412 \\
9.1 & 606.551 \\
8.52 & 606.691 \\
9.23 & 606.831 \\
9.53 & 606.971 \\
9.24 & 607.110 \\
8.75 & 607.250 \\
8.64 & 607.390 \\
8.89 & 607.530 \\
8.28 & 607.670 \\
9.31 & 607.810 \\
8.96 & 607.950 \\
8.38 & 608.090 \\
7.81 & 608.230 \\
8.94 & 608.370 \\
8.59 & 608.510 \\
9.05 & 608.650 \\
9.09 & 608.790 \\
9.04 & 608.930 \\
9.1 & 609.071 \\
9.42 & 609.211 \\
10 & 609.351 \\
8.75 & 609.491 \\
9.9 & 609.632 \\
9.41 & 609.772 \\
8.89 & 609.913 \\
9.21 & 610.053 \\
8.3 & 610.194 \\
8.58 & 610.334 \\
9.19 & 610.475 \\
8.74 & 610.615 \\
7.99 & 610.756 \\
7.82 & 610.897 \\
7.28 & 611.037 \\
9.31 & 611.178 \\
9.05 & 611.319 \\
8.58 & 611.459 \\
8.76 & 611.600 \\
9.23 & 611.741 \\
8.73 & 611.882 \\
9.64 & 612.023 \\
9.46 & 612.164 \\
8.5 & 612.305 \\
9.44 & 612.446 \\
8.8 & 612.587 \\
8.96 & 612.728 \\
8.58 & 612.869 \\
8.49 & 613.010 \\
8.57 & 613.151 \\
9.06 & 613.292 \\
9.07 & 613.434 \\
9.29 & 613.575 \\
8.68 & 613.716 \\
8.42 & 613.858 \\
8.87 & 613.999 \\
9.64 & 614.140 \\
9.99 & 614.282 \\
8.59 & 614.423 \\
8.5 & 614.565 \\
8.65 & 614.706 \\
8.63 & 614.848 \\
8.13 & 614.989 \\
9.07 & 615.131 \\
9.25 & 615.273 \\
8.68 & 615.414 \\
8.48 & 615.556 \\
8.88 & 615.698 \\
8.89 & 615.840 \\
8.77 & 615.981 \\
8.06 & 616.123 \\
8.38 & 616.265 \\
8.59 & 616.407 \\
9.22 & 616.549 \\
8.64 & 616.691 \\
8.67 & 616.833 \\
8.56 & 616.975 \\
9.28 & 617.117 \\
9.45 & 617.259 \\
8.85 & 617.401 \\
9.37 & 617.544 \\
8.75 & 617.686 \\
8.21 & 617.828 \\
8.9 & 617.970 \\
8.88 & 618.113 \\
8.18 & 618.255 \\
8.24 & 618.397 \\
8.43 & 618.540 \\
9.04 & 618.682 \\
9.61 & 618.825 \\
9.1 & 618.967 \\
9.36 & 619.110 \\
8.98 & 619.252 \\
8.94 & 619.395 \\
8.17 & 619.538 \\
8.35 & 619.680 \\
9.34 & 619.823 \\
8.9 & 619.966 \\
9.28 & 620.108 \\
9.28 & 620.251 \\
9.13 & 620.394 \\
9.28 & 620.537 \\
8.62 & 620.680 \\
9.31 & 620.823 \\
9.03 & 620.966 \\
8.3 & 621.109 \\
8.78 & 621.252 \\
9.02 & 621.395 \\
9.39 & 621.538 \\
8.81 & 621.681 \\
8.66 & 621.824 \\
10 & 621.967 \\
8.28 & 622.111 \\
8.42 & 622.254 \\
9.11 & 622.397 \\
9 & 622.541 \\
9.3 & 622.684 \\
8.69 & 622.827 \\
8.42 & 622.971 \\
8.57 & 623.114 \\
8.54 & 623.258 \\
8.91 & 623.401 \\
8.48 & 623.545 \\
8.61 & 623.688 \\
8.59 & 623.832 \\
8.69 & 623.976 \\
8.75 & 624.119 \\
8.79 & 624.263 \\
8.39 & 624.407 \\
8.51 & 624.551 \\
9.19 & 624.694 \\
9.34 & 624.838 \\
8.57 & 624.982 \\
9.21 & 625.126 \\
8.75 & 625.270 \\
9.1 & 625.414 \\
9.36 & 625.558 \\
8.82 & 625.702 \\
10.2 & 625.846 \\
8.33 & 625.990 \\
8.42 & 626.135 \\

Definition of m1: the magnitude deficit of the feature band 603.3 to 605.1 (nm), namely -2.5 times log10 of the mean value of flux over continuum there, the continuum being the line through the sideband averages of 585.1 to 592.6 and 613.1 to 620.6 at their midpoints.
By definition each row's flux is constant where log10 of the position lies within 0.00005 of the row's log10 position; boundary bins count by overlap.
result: -0.08 mag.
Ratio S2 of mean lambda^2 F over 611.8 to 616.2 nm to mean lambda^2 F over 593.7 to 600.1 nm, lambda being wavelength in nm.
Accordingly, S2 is 1.1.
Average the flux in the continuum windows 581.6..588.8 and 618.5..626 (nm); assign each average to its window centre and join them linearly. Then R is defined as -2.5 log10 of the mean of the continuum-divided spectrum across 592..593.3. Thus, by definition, 0.02 mag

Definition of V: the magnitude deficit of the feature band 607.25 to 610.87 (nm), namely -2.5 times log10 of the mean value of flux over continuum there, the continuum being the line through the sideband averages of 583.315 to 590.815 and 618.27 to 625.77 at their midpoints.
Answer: -0.05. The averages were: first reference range 7.84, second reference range 8.87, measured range 8.88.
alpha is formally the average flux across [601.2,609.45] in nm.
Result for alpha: 8.88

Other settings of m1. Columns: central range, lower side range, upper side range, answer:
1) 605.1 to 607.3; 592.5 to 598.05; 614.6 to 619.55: -0.02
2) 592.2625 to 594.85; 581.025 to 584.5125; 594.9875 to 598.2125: 0.03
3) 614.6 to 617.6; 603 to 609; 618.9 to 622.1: 0.02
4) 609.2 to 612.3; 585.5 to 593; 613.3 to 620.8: -0.03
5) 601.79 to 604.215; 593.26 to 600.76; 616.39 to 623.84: -0.06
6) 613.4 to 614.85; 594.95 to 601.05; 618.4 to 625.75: -0.03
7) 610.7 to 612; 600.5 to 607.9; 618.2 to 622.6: 0.04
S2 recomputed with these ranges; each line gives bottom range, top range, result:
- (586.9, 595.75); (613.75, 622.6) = 1.21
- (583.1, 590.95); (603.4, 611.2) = 1.21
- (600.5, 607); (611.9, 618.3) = 1.04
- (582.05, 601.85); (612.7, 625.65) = 1.19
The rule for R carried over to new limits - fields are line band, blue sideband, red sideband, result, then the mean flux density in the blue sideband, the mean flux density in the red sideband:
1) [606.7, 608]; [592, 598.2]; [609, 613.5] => -0.03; 8.28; 8.9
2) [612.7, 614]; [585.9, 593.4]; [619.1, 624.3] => -0.02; 7.9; 8.86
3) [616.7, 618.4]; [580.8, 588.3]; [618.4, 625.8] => 0.00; 8.13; 8.89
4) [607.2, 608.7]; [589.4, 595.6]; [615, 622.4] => -0.02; 8.08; 8.86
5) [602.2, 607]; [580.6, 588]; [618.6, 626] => -0.03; 8.16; 8.92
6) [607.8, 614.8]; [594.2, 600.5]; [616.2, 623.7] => -0.03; 8.25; 8.86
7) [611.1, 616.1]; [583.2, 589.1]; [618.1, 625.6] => -0.03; 8.03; 8.87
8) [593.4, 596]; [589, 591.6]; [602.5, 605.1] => -0.04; 7.7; 8.92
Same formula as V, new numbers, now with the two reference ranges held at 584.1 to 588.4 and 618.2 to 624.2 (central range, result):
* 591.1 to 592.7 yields -0.05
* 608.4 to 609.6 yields -0.08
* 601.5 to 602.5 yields -0.09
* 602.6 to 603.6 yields -0.06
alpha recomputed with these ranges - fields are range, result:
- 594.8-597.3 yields 8.41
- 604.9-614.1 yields 8.83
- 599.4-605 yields 8.83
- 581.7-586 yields 8.2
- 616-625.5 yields 8.84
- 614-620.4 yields 8.85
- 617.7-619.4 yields 8.82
